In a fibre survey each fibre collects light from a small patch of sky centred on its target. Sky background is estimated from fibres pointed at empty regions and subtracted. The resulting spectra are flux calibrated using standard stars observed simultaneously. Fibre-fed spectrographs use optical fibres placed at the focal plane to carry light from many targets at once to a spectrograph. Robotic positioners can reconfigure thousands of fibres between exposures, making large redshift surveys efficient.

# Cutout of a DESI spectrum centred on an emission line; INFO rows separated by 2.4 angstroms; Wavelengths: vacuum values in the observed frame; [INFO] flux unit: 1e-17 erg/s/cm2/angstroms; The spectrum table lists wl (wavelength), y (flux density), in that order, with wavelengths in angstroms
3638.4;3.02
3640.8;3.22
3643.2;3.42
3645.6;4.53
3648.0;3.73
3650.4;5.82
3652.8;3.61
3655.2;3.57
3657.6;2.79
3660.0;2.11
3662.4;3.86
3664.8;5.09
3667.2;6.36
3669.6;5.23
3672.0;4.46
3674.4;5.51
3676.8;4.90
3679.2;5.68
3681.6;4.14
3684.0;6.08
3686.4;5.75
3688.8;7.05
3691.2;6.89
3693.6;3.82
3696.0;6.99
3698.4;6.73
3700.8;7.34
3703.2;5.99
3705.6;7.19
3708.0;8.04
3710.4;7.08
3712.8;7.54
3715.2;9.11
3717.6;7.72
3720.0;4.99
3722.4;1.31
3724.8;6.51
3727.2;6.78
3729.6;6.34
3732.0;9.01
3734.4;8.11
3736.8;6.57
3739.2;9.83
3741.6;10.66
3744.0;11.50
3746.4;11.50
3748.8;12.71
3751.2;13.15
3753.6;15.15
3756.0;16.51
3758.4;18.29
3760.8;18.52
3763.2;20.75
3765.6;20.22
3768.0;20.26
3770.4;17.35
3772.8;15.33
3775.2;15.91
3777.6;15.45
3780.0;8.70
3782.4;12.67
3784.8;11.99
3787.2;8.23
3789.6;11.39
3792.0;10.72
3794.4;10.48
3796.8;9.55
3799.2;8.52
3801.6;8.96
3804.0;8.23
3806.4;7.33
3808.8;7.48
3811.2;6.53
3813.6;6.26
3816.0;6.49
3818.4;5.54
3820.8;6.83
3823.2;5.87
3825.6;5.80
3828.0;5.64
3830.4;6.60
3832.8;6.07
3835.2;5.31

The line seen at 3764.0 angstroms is Ly-alpha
